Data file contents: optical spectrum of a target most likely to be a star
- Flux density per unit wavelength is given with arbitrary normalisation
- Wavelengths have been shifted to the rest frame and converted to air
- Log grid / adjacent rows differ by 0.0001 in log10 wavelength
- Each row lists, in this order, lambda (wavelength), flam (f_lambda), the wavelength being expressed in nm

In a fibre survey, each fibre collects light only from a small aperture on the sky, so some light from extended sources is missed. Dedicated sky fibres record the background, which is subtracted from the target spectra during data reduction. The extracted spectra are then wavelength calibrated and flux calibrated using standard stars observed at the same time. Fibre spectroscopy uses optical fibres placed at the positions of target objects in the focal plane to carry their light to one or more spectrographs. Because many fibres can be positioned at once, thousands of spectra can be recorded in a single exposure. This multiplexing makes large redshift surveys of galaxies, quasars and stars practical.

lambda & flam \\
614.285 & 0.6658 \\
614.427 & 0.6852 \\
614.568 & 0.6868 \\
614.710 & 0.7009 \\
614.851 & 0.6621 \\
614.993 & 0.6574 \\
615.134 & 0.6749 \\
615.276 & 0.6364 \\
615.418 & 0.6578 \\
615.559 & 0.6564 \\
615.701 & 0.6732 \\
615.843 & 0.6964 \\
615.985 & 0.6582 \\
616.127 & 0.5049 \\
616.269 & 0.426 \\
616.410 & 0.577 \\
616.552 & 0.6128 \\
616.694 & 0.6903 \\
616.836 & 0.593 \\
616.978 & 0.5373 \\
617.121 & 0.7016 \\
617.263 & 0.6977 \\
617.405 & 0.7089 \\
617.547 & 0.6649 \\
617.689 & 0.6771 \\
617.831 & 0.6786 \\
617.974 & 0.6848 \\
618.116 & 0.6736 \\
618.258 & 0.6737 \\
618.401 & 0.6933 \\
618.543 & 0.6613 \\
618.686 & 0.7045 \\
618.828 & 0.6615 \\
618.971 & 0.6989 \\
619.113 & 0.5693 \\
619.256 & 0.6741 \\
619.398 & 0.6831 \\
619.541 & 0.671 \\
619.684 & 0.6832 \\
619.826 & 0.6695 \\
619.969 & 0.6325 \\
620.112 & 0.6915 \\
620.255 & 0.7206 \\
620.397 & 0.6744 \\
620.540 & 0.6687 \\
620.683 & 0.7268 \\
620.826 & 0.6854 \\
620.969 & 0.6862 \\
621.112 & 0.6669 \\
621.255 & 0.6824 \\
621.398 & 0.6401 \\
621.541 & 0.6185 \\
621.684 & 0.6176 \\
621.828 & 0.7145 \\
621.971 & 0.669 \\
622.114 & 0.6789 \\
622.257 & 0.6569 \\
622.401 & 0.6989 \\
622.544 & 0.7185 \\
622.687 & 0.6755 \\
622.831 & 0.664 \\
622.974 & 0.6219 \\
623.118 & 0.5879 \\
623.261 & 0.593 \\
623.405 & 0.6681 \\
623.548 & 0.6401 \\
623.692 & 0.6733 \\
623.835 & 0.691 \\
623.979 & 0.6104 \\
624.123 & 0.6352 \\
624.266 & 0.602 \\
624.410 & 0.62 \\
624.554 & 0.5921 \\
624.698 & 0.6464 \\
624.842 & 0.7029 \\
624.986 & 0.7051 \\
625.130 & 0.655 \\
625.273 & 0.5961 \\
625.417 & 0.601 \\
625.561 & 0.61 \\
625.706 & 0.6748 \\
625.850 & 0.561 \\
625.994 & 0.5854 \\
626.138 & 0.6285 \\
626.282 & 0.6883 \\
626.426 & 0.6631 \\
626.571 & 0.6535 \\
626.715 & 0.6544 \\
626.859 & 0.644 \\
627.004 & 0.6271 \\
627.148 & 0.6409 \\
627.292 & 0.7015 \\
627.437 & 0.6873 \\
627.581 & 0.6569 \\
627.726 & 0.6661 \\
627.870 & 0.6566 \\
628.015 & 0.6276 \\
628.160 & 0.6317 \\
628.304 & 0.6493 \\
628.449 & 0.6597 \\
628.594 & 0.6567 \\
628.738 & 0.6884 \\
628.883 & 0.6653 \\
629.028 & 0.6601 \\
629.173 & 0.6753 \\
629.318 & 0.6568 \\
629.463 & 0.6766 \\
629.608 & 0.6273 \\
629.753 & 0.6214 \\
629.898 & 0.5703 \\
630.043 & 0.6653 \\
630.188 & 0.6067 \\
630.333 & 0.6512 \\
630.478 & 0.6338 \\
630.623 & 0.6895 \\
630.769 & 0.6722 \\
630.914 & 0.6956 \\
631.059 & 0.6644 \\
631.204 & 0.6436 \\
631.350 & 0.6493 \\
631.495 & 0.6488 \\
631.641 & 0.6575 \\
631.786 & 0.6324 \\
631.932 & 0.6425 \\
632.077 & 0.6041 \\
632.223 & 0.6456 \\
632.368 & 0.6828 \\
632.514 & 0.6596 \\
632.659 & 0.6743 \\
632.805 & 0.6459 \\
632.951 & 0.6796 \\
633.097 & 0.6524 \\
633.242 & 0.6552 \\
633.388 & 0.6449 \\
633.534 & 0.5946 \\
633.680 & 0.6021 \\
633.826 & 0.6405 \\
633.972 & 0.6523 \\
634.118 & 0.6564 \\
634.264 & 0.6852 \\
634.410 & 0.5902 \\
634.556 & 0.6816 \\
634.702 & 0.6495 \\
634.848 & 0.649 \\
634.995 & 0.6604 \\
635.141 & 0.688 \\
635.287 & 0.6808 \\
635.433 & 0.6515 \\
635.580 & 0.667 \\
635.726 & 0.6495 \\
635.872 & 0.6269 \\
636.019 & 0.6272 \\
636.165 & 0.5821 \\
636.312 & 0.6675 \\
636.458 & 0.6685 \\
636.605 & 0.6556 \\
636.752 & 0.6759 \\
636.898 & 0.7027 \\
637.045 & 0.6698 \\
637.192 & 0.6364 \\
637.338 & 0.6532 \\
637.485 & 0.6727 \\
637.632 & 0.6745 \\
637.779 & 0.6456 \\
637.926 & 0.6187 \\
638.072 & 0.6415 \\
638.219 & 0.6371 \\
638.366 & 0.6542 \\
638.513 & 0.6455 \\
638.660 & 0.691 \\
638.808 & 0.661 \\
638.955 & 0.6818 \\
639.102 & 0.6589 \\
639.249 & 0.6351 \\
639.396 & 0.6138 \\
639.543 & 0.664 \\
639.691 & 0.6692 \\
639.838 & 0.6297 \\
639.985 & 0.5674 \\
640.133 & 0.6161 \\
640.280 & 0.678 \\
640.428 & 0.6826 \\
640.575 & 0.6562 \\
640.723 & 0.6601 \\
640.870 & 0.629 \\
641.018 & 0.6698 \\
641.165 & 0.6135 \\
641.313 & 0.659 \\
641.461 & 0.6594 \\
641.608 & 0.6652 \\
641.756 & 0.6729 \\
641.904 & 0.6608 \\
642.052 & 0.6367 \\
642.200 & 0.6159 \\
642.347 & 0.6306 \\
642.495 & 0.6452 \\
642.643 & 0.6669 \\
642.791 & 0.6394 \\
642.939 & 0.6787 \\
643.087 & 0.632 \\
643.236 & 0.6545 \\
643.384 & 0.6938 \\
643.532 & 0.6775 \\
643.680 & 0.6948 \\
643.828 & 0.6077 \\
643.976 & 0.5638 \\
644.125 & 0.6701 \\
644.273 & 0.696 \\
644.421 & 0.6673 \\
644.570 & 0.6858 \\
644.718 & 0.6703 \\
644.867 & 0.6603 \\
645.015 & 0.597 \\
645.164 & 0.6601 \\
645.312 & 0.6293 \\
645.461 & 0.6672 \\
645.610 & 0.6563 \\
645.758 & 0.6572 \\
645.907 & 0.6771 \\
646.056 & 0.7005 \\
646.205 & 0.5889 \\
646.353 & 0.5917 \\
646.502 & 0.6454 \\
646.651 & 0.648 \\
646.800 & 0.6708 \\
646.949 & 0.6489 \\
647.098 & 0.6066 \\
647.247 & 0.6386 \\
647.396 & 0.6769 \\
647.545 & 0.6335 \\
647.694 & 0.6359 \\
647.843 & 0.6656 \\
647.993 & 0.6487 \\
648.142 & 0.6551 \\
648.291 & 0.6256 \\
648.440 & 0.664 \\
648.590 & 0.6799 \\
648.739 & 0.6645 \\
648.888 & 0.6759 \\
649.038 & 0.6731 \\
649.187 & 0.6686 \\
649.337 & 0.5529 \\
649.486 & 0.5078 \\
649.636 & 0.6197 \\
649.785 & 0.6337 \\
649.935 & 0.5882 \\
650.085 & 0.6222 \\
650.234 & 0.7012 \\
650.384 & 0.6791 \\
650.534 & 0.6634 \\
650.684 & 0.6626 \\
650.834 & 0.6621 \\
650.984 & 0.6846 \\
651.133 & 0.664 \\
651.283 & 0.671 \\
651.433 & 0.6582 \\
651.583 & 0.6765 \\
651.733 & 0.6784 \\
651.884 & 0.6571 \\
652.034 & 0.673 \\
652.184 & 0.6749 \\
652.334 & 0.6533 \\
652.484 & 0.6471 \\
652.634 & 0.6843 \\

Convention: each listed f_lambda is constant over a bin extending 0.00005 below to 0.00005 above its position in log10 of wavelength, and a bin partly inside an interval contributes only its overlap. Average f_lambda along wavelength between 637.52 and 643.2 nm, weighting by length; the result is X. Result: 0.649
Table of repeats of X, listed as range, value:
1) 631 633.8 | 0.646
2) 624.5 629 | 0.648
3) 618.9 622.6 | 0.673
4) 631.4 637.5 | 0.651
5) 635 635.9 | 0.663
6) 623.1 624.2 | 0.64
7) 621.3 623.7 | 0.655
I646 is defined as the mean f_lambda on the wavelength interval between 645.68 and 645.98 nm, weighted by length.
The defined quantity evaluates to 0.668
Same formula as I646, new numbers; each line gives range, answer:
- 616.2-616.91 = 0.581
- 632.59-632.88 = 0.659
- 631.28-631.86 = 0.647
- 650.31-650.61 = 0.67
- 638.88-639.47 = 0.648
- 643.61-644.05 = 0.622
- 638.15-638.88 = 0.657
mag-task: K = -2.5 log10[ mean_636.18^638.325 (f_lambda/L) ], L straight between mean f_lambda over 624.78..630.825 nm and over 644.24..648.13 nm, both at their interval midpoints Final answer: -0.01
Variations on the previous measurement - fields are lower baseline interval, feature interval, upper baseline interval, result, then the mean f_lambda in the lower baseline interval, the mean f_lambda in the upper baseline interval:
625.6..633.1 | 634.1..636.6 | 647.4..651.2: 0.00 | 0.651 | 0.646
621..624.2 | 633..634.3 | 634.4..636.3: 0.01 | 0.656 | 0.649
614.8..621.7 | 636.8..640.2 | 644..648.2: 0.00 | 0.657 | 0.651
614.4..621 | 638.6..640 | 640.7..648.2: 0.00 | 0.659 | 0.65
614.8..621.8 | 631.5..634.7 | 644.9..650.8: 0.01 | 0.657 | 0.643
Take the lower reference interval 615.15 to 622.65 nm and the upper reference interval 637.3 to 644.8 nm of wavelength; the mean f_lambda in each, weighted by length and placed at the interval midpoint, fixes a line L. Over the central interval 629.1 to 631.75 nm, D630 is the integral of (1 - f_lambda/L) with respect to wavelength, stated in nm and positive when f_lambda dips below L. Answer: 0.023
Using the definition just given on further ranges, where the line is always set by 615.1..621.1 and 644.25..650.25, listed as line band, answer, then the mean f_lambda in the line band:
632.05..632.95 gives -0.01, 0.657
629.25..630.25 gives 0.03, 0.632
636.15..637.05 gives -0.02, 0.664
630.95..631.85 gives 0.00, 0.652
